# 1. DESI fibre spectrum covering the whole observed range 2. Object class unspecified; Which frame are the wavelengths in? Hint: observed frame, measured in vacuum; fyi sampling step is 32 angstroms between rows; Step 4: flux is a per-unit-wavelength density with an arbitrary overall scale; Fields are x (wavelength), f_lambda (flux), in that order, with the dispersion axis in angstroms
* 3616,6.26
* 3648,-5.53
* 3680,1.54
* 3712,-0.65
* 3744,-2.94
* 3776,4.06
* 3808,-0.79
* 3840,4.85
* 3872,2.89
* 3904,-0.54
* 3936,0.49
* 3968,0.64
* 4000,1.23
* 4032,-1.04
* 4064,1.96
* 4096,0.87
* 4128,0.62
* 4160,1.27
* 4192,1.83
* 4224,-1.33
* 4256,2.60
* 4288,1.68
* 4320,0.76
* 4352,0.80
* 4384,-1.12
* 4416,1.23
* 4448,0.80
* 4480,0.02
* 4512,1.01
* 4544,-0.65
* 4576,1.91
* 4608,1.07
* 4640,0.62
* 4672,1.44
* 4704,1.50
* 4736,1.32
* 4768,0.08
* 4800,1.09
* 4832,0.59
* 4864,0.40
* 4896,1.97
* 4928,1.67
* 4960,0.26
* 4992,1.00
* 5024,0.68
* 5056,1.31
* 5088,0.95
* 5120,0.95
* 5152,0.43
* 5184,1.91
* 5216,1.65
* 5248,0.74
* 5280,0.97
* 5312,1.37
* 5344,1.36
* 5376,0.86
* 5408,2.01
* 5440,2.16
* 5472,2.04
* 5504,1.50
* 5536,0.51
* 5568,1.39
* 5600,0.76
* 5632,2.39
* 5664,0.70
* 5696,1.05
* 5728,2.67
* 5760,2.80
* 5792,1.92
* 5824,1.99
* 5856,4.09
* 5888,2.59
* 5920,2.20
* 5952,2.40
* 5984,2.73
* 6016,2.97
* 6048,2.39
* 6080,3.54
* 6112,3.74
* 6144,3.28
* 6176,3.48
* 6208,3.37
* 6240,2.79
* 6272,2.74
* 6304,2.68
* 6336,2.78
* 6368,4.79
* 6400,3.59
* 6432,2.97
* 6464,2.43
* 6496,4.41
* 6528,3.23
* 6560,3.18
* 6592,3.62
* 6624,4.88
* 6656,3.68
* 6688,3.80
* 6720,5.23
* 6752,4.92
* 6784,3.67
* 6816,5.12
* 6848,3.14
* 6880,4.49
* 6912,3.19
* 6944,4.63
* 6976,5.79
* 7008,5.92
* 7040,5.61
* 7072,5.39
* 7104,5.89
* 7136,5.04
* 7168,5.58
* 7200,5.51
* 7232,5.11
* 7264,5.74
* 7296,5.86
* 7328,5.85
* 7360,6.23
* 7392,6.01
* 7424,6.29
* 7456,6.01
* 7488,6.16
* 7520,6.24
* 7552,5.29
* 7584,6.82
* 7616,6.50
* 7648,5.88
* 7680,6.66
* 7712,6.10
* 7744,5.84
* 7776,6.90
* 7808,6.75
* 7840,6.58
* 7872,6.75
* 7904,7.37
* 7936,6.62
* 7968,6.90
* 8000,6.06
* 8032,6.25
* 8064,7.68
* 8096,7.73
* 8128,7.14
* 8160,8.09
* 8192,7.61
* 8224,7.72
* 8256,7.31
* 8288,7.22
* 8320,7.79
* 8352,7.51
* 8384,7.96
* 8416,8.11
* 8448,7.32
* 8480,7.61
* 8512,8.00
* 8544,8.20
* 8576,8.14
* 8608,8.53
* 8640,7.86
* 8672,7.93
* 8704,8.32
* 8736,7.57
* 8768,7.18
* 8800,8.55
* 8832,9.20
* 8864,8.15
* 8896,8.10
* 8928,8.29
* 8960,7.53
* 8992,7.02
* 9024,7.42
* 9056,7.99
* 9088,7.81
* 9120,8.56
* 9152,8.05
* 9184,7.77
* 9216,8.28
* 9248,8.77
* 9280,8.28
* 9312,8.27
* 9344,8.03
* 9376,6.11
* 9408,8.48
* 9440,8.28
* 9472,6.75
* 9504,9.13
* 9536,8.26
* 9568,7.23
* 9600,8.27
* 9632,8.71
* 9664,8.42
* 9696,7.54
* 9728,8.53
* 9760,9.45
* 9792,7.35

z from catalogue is 0.74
